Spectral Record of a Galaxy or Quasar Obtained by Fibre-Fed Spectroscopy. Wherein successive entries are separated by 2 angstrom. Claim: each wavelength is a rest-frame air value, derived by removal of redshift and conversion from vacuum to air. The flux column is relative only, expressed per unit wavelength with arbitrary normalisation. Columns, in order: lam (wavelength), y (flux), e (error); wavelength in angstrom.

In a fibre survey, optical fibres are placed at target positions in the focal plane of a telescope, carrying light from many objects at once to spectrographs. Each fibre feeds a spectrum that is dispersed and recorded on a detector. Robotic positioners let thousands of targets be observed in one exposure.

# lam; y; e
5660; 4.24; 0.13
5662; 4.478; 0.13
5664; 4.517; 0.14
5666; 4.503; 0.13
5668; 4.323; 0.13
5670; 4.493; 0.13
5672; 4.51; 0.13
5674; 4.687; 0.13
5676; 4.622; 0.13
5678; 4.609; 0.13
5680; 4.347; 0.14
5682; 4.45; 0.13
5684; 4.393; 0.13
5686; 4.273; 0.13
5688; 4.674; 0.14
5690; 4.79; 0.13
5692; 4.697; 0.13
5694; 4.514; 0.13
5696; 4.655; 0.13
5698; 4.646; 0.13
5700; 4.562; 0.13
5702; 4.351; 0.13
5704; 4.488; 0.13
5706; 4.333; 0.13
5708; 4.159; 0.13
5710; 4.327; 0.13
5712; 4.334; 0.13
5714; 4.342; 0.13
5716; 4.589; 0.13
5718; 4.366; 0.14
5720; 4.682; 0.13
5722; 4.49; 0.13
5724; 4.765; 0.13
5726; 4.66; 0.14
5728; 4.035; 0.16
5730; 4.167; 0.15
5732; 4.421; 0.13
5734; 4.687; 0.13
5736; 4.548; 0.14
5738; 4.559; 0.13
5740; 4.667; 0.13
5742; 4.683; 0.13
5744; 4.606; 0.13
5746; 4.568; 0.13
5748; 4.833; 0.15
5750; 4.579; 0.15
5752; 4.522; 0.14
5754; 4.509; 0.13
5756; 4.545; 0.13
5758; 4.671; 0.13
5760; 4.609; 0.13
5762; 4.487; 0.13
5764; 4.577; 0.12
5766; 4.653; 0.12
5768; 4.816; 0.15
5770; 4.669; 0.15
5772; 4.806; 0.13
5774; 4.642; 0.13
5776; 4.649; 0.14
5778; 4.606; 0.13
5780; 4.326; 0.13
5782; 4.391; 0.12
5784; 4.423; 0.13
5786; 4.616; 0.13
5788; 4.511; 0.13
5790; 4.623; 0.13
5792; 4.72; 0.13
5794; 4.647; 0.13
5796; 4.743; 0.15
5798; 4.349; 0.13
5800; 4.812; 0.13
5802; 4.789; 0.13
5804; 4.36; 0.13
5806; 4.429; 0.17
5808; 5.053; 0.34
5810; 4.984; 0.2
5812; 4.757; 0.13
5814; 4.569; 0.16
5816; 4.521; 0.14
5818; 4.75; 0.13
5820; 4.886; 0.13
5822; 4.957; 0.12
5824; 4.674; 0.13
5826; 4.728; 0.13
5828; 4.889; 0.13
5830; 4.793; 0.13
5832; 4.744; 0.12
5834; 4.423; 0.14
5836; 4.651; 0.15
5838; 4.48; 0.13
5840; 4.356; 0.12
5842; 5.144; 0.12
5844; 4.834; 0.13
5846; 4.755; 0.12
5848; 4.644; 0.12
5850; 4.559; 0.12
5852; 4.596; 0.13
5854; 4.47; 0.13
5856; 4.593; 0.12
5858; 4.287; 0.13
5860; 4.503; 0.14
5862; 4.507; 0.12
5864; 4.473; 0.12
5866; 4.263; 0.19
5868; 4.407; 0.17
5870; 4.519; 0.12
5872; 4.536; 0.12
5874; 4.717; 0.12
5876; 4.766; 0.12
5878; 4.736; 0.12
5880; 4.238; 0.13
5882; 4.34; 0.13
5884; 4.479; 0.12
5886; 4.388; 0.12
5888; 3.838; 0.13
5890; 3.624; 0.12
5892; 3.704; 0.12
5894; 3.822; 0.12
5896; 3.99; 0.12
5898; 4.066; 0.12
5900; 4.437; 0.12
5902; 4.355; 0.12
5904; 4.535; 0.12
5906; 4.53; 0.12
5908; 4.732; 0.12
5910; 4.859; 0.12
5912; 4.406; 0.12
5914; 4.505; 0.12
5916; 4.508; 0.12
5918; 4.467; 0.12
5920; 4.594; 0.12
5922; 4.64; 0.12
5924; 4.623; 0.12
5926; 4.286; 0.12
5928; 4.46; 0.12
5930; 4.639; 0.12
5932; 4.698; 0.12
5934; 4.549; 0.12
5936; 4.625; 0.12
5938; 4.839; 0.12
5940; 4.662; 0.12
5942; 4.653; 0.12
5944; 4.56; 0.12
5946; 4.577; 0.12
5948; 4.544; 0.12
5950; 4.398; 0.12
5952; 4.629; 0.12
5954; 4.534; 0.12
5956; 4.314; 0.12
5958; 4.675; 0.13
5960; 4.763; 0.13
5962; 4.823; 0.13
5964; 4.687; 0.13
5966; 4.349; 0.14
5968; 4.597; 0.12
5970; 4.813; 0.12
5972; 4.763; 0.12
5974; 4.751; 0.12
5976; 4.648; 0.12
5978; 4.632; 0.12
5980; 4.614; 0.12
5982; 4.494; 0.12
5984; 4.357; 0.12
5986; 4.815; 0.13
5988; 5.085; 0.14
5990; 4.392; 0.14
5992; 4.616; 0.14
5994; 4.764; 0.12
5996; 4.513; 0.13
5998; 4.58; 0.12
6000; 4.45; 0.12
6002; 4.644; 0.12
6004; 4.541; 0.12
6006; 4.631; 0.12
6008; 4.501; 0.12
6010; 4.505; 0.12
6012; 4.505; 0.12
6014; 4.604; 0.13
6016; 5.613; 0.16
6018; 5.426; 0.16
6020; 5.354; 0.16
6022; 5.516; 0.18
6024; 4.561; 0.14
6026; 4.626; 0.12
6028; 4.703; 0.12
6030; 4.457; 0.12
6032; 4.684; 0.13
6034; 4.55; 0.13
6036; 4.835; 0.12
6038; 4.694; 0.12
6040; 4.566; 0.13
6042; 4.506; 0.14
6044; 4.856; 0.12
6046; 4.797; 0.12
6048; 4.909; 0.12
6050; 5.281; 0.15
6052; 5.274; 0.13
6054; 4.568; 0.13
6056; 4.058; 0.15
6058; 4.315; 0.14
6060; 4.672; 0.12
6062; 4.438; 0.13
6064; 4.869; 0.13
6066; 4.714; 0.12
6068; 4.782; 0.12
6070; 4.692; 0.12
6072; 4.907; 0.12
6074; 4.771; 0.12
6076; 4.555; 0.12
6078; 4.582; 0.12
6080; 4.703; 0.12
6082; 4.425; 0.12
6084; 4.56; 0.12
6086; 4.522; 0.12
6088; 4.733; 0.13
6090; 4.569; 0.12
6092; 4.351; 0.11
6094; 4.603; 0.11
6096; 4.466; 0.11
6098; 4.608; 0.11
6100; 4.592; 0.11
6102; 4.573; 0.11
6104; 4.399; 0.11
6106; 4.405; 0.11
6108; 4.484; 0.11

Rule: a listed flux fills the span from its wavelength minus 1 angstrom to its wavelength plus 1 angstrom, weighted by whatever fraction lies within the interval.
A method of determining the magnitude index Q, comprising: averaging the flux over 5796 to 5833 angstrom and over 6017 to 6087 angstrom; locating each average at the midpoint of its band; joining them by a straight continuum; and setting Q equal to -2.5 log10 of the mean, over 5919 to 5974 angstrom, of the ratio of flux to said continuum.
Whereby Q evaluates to 0.03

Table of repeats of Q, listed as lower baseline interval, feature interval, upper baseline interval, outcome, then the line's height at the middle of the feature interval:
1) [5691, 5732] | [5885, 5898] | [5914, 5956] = 0.16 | 4.55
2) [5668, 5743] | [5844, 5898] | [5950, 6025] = 0.06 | 4.62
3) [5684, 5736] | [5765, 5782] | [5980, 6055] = -0.02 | 4.54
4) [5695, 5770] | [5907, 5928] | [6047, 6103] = 0.01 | 4.59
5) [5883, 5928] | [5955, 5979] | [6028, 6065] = -0.04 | 4.49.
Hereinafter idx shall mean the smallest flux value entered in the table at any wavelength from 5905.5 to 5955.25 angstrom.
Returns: 4.286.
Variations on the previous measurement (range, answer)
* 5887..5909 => 3.624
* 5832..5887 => 4.238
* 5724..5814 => 4.035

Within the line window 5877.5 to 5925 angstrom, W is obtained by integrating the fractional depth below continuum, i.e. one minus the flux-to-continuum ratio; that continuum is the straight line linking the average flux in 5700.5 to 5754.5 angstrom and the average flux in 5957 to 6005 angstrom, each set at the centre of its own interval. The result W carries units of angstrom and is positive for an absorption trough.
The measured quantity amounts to 2.6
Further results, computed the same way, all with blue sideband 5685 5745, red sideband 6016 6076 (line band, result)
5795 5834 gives -1.12 angstrom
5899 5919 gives 0.57 angstrom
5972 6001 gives 0.64 angstrom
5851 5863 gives 0.34 angstrom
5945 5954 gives 0.31 angstrom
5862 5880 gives 0.40 angstrom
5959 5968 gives 0.12 angstrom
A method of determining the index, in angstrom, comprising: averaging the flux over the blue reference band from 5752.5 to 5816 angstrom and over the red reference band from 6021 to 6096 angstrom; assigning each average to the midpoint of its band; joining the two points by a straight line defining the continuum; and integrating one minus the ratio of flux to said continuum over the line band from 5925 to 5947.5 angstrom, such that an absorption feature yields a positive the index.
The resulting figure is 0.3 angstrom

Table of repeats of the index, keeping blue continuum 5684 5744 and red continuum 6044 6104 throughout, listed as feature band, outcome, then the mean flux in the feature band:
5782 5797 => -0.2 angstrom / 4.6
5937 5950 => -0.1 angstrom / 4.62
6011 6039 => -1.4 angstrom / 4.87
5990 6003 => 0.1 angstrom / 4.58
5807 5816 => -0.5 angstrom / 4.81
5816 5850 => -1.3 angstrom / 4.72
